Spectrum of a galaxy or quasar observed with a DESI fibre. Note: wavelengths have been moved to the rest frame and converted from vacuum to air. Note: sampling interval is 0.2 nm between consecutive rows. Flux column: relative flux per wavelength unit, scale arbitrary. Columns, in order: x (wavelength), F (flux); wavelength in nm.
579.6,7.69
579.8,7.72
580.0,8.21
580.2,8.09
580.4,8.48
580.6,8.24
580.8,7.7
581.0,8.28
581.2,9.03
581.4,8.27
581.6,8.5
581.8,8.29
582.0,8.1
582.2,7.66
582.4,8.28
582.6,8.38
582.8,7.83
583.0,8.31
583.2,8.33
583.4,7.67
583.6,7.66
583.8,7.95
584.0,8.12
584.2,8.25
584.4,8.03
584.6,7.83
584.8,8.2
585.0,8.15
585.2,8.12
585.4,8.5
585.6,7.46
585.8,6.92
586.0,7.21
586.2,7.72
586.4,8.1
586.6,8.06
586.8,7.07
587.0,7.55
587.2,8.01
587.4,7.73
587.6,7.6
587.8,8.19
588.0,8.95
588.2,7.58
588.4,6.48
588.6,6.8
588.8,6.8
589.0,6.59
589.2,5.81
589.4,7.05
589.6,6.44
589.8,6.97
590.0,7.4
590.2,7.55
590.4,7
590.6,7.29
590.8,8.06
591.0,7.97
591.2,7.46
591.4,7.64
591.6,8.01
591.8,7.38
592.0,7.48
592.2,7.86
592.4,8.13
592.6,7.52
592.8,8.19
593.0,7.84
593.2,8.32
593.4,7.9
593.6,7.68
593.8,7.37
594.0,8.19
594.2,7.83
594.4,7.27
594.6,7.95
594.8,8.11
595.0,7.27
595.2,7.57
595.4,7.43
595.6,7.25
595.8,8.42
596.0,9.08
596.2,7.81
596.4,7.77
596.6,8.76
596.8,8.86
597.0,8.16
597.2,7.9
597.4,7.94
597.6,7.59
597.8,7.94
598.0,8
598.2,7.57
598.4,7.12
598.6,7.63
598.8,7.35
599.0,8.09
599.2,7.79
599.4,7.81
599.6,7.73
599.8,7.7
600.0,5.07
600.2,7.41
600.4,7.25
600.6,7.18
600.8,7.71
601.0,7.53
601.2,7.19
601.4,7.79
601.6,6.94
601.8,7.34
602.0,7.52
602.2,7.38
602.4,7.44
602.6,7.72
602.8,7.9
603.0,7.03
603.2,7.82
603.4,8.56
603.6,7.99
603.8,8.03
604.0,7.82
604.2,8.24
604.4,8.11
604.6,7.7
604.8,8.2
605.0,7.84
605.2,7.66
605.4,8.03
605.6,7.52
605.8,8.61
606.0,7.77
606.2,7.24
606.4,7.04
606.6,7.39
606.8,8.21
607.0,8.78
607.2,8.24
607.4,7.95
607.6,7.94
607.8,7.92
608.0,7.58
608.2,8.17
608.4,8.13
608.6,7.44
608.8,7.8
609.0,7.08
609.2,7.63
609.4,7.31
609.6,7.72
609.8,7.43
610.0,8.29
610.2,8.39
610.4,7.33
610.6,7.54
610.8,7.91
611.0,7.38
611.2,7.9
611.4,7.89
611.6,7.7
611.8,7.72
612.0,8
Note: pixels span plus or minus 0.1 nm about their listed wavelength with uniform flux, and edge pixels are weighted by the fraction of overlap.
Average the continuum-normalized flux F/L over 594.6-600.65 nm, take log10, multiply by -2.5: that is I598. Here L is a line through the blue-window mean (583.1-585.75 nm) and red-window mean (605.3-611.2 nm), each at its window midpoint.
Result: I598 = 0.022 mag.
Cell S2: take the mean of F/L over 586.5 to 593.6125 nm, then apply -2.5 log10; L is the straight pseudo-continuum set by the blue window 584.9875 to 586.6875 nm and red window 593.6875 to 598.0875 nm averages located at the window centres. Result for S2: 0.05 mag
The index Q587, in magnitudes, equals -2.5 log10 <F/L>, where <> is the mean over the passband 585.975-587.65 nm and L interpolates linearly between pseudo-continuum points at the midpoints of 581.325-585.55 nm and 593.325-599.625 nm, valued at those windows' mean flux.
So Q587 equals 0.05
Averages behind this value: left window 8.11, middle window 7.7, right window 7.85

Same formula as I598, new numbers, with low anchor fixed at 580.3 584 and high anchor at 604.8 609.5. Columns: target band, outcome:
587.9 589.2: 0.14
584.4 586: 0.04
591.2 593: 0.04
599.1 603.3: 0.07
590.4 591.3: 0.06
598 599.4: 0.04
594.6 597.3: -0.01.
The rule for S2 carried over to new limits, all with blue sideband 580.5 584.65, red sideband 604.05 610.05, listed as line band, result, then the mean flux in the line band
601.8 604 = 0.02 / 7.72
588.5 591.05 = 0.14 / 7.04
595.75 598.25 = -0.03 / 8.14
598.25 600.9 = 0.08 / 7.38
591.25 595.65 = 0.04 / 7.74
